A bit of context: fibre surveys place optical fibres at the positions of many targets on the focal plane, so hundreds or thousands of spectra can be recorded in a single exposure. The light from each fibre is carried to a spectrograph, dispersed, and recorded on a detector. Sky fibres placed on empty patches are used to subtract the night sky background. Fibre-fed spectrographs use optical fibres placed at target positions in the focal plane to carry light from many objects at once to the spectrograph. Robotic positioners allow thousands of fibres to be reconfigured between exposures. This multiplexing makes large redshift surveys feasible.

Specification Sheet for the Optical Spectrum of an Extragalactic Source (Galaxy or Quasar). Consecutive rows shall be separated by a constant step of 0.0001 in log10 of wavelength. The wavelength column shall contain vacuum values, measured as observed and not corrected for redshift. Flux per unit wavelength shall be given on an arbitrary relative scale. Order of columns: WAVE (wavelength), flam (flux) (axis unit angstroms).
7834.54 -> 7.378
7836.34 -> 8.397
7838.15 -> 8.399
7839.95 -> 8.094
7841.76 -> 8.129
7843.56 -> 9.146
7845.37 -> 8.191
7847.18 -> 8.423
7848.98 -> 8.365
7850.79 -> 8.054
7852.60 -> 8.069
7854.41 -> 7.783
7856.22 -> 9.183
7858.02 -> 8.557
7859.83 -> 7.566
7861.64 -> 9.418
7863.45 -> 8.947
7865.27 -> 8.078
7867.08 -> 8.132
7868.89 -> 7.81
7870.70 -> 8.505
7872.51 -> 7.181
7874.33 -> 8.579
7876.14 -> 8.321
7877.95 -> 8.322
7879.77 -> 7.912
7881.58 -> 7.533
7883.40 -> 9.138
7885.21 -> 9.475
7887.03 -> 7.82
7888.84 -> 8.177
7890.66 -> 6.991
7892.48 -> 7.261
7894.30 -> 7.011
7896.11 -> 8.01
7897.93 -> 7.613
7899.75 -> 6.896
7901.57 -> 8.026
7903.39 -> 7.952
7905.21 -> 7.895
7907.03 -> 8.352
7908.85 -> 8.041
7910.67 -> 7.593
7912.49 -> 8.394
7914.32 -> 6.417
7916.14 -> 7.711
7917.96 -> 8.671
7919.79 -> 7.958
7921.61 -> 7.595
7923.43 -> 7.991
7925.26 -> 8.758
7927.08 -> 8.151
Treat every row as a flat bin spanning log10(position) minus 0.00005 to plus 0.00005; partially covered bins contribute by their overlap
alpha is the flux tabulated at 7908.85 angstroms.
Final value 8.041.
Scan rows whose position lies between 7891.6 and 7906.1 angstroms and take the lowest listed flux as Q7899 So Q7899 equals 6.896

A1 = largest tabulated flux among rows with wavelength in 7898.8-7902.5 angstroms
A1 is 8.026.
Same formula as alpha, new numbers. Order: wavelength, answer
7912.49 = 8.394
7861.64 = 9.418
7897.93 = 7.613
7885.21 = 9.475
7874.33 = 8.579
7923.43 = 7.991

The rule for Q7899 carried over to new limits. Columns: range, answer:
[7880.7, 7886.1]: 7.533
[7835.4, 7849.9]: 8.094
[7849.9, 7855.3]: 7.783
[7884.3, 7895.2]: 6.991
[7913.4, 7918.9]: 6.417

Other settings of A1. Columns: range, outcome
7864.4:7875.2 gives 8.579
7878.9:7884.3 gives 9.138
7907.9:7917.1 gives 8.394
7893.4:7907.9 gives 8.352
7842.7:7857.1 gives 9.183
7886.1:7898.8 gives 8.177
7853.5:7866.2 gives 9.418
